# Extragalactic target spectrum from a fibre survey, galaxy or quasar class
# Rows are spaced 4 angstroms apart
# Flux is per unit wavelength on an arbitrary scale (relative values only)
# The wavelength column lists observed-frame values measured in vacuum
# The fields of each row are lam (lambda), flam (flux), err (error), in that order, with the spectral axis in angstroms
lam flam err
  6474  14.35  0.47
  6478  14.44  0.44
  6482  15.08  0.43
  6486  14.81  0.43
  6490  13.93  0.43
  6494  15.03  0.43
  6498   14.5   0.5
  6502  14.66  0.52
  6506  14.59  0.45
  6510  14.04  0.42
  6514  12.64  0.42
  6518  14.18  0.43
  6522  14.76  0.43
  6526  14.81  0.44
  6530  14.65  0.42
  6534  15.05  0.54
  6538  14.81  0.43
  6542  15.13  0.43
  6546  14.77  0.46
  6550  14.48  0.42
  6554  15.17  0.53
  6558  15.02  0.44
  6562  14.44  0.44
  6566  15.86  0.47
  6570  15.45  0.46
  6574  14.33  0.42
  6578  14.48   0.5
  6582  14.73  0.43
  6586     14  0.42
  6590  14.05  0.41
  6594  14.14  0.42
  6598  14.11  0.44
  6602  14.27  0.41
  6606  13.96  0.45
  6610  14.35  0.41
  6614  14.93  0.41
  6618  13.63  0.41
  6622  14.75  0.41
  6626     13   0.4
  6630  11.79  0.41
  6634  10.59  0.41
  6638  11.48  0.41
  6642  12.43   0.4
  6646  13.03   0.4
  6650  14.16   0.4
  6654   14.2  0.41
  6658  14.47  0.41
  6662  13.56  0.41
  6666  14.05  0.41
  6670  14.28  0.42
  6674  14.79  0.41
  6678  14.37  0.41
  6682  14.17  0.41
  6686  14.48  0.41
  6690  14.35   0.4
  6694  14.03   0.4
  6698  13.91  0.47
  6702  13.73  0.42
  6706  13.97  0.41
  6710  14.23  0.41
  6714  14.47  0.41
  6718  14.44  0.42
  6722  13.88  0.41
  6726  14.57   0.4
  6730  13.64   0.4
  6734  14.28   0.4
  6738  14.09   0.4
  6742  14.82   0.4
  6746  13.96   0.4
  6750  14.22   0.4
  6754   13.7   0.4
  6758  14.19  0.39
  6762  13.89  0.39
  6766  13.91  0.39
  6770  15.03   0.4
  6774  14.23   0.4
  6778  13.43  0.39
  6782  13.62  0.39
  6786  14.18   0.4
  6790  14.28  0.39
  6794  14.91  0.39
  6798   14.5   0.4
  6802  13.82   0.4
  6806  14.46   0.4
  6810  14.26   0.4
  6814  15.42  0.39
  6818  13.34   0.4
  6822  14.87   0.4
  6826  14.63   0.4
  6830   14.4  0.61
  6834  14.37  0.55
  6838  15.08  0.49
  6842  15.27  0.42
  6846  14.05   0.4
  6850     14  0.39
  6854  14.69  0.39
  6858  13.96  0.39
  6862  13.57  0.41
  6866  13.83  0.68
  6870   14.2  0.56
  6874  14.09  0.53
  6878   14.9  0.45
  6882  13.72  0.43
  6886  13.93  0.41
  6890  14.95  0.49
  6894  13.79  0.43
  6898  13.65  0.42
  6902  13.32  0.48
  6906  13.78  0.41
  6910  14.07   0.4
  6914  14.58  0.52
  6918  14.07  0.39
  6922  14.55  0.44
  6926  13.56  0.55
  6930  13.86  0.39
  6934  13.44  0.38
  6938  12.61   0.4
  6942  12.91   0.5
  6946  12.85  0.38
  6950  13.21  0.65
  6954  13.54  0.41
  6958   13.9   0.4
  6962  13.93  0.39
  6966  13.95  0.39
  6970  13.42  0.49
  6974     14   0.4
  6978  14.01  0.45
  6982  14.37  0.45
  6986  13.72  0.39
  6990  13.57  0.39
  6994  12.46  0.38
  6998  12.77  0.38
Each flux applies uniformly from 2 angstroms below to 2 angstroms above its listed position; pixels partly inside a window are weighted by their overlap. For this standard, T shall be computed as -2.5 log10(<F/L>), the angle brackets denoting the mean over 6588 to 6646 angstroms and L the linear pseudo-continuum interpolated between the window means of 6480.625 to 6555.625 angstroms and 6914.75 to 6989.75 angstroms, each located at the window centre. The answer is 0.078 mag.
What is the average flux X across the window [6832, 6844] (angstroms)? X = 14.9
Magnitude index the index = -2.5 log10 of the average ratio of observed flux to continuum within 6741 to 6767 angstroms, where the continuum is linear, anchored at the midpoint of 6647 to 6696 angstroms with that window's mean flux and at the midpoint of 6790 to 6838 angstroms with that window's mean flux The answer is 0.022 mag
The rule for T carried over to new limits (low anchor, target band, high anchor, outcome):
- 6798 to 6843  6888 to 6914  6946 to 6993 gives 0.01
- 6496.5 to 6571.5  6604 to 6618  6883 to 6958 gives 0.01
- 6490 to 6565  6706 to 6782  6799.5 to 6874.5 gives 0.02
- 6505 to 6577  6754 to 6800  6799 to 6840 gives 0.02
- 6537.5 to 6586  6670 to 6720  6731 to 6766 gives 0.01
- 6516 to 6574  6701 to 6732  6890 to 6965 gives 0.02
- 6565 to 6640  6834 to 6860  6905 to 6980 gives -0.06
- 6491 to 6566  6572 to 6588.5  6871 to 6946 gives 0.01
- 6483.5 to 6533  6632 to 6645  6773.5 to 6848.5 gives 0.23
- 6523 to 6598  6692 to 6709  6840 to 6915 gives 0.04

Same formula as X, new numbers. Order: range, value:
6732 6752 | 14.3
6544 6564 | 14.8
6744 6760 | 14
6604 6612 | 14.2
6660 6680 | 14.2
